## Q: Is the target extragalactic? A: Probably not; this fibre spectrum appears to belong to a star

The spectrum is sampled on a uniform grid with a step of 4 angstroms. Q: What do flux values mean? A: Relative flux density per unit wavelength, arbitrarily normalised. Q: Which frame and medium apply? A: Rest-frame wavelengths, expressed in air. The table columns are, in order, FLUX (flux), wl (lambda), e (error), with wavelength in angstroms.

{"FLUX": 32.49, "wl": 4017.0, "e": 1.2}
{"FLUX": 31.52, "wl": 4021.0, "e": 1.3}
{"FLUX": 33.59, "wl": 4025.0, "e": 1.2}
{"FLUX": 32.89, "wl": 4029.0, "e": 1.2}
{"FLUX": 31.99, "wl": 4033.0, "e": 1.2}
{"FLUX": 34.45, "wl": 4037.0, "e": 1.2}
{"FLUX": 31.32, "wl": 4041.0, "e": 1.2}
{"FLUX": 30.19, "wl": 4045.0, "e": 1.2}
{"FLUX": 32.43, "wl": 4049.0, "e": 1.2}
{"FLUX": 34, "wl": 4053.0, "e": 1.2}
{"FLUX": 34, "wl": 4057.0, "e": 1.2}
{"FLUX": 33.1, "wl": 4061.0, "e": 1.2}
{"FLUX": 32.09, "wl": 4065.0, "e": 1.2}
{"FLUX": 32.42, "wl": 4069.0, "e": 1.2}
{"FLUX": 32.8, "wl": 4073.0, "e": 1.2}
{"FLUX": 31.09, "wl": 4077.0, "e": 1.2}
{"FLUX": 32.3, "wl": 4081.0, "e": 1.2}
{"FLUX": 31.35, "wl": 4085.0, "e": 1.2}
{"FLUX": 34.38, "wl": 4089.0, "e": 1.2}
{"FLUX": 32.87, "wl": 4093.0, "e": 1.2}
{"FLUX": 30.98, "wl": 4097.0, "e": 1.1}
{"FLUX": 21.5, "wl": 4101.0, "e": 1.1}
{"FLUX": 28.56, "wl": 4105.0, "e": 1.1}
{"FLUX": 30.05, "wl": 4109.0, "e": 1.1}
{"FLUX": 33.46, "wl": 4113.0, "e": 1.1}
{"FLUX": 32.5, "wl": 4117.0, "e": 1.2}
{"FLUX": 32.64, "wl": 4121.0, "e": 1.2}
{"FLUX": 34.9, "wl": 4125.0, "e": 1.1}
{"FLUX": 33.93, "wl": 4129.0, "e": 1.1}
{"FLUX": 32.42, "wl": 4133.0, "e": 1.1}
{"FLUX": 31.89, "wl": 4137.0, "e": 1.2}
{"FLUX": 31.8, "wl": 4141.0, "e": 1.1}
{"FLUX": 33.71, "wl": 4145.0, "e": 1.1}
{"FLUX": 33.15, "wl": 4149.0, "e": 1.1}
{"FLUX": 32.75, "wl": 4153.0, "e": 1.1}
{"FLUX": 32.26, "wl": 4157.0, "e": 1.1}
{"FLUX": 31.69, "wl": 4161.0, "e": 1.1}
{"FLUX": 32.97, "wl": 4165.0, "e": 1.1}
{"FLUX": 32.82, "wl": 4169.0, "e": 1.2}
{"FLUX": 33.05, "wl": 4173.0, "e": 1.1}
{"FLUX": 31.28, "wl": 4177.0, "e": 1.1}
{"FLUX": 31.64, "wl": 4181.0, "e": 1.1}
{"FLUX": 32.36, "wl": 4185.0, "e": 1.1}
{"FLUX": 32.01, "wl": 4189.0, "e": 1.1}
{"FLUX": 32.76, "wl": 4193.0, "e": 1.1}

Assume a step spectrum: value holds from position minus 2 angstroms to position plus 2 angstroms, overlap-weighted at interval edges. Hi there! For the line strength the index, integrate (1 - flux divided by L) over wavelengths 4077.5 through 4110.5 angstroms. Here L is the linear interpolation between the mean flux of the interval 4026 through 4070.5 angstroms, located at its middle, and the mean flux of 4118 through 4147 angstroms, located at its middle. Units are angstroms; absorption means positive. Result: 2.6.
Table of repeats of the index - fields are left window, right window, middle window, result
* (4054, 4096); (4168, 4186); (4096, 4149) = 1.5 angstroms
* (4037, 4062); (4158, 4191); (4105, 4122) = 0.4 angstroms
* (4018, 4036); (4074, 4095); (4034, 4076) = -0.1 angstroms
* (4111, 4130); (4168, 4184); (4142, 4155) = -0.1 angstroms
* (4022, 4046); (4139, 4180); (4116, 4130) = -0.4 angstroms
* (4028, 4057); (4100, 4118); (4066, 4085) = -0.6 angstroms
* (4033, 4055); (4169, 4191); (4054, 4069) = -0.3 angstroms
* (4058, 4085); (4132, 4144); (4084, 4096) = -0.2 angstroms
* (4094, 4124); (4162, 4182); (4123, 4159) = -1.9 angstroms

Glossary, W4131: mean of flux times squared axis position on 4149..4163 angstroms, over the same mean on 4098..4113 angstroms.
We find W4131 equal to 1.19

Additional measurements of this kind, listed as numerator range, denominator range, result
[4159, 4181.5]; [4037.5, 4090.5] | 1.05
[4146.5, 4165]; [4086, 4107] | 1.13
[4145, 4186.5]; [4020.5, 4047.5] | 1.07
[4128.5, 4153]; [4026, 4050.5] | 1.07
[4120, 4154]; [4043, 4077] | 1.05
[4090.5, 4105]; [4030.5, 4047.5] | 0.92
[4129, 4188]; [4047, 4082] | 1.04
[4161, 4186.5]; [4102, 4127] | 1.05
